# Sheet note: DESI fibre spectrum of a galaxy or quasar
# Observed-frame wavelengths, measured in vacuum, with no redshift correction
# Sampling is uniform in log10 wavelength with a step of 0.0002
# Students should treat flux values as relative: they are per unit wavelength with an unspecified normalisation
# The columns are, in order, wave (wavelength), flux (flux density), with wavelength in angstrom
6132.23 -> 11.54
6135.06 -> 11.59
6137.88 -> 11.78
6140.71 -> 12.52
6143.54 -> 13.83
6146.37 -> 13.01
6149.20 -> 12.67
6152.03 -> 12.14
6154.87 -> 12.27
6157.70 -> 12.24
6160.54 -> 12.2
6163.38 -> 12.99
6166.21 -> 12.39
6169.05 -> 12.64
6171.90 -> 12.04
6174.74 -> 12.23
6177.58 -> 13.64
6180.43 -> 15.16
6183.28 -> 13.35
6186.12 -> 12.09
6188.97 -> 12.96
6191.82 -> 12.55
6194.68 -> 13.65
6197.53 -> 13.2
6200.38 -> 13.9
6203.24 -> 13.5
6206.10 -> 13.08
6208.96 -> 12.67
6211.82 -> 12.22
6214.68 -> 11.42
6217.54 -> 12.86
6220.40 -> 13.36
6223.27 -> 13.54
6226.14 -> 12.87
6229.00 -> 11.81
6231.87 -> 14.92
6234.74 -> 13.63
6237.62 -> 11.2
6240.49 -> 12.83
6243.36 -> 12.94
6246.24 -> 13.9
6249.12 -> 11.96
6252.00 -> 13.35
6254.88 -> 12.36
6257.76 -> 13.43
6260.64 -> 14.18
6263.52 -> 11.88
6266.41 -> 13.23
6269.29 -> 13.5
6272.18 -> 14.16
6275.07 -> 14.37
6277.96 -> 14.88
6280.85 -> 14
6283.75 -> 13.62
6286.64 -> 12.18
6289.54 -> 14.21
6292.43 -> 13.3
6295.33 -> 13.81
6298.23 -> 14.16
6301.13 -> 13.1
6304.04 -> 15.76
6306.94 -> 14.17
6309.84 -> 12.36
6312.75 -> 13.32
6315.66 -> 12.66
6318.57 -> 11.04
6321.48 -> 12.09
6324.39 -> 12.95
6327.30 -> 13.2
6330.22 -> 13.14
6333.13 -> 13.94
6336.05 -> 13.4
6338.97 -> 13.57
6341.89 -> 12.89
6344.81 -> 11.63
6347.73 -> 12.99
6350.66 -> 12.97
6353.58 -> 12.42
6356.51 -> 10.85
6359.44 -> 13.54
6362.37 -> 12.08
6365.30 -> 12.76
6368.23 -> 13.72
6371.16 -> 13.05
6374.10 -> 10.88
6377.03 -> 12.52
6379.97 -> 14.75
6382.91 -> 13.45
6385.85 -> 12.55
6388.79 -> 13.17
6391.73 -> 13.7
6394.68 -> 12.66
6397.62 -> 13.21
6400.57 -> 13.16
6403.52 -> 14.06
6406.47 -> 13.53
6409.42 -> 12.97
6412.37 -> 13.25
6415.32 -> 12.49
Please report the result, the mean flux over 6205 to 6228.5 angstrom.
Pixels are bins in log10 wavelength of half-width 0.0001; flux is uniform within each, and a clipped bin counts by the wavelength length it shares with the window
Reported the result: 12.7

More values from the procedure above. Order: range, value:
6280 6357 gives 13.1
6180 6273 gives 13.1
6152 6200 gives 12.9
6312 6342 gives 12.9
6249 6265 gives 12.9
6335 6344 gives 13.2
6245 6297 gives 13.5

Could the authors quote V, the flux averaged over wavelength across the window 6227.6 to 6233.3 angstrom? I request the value 13.4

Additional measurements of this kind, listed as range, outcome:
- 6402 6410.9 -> 13.5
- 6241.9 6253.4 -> 13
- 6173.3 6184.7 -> 13.6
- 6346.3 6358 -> 12.3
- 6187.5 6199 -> 13.1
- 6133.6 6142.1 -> 12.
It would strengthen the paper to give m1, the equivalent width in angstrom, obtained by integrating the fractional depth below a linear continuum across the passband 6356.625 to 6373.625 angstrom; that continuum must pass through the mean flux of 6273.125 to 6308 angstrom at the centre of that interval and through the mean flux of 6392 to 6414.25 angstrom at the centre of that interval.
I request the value 1.0 angstrom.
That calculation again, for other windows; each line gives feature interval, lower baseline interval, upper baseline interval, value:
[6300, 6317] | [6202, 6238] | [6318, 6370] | -1.03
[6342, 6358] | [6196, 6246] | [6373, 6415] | 1.05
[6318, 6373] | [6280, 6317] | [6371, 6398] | 2.03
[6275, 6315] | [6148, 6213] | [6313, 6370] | -3.08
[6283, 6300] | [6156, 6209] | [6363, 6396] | -0.72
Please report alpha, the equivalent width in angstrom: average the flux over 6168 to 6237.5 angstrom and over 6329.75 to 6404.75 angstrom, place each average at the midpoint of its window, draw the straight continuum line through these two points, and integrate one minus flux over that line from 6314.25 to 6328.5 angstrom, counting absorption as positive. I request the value 0.7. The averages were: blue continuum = 13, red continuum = 13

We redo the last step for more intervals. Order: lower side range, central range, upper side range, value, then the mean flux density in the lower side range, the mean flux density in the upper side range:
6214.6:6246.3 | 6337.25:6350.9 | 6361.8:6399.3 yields 0.2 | 13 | 13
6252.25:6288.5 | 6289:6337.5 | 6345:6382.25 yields -0.7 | 13.5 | 12.7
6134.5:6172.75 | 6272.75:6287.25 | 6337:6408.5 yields -1.4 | 12.5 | 12.9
